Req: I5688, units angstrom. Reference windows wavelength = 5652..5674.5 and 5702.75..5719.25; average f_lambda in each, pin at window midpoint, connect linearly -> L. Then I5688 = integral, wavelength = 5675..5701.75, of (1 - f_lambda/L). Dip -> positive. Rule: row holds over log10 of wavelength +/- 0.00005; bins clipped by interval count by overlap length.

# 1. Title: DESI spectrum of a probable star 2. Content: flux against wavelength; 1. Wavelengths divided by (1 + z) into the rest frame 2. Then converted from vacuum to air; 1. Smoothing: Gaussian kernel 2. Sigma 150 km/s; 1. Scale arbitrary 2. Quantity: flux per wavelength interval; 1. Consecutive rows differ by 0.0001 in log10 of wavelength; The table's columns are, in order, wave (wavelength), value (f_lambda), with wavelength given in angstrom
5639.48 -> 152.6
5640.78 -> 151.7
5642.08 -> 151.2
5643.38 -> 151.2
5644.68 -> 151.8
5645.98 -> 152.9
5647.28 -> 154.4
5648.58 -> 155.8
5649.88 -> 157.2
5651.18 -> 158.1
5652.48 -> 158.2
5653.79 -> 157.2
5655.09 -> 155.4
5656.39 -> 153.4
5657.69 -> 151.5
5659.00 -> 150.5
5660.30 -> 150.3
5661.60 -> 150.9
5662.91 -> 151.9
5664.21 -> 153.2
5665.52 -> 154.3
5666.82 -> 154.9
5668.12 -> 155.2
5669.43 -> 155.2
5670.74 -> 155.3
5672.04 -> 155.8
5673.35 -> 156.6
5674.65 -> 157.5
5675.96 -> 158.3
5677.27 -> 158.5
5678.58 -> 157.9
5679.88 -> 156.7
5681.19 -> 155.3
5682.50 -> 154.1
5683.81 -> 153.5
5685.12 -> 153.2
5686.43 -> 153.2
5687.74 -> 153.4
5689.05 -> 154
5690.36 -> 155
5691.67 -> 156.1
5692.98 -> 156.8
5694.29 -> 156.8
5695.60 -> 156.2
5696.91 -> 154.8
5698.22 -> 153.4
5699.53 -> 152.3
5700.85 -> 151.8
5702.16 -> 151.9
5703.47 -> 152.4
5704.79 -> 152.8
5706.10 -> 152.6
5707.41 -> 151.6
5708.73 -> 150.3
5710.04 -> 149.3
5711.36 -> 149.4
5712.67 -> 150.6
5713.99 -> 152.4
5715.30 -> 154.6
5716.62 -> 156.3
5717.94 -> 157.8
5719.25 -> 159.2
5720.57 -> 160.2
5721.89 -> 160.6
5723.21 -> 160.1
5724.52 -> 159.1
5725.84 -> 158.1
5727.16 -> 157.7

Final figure -0.28 angstrom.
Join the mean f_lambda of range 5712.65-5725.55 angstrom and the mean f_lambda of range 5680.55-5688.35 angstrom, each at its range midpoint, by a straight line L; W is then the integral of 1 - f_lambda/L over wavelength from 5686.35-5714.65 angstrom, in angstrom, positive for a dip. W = 0.4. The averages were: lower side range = 154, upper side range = 157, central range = 153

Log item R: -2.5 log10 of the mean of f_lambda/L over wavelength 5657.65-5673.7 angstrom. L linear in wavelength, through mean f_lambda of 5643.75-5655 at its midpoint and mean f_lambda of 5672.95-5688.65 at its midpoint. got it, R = 0.015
